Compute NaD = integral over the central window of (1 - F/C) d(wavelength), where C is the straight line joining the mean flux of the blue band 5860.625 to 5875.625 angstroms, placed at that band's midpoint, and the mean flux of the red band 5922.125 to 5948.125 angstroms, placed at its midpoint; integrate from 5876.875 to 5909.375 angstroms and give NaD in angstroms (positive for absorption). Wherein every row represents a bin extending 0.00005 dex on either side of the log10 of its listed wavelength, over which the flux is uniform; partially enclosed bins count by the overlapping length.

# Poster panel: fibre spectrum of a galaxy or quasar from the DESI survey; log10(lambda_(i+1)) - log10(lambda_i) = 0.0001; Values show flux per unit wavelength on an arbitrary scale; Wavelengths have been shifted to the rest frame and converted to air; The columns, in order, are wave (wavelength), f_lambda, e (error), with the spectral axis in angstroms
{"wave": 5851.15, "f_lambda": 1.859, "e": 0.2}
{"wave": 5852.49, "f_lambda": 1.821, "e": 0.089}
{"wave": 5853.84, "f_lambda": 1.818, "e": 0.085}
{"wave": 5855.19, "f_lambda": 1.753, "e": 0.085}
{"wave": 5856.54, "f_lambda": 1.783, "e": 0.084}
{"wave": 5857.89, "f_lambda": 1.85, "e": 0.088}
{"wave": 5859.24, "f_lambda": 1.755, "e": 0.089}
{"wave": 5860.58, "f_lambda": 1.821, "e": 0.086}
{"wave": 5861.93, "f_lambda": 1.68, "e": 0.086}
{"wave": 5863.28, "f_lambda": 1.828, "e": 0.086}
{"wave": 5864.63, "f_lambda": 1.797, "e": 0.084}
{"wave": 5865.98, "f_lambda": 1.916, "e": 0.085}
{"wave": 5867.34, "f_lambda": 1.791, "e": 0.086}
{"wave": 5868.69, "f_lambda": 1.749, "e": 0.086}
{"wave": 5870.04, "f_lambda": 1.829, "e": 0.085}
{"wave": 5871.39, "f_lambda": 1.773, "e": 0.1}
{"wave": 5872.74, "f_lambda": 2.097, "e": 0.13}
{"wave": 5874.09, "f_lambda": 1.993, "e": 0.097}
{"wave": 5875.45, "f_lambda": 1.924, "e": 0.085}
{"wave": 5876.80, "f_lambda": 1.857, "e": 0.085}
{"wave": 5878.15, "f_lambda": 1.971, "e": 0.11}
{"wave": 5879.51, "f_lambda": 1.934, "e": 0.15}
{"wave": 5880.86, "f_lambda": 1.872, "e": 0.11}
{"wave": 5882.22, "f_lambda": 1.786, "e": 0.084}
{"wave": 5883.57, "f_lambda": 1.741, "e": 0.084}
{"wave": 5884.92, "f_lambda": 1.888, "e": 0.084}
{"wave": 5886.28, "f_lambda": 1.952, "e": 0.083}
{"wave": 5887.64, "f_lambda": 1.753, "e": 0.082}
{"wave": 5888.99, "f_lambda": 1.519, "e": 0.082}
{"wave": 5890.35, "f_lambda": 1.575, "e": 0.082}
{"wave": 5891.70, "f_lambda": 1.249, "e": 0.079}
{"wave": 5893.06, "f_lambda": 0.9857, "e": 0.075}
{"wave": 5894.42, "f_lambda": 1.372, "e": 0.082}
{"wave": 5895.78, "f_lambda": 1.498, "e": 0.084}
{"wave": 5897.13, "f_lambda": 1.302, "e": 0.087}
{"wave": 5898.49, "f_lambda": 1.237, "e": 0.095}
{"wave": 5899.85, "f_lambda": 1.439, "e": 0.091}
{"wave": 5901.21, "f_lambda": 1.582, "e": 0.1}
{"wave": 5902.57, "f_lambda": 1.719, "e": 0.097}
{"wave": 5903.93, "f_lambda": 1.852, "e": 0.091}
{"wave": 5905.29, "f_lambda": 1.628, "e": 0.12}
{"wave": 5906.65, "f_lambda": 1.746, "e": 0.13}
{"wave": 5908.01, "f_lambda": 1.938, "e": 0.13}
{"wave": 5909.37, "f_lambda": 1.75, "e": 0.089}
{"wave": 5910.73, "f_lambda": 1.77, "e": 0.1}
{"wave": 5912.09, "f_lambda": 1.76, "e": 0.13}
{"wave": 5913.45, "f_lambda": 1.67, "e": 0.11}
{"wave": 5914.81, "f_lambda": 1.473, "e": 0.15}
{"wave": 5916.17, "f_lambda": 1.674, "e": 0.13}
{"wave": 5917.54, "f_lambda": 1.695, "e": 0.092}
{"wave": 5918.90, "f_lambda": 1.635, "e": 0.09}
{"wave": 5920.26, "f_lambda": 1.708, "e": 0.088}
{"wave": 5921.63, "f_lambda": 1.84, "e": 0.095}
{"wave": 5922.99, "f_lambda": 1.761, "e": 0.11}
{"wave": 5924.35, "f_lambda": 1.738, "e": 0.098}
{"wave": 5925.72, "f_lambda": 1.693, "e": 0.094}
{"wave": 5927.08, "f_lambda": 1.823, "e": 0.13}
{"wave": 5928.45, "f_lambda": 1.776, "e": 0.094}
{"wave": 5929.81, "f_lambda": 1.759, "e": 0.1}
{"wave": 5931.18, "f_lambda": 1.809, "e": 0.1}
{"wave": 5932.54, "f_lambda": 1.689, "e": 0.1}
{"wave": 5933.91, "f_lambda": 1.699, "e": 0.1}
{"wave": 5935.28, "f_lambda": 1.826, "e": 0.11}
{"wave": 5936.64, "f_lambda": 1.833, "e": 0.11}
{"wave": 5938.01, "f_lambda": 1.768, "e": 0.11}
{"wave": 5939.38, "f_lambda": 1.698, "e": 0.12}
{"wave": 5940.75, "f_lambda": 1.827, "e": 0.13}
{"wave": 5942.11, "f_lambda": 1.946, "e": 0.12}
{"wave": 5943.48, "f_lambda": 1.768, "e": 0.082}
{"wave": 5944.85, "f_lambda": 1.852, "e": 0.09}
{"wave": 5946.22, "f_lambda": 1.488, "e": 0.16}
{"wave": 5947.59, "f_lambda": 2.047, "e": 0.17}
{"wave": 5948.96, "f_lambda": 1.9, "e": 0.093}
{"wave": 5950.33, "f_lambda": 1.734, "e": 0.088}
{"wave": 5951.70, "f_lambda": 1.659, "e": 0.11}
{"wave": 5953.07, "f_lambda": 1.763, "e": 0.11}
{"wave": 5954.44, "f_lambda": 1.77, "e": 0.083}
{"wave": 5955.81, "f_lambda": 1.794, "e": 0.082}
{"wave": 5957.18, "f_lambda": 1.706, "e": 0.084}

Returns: 3.3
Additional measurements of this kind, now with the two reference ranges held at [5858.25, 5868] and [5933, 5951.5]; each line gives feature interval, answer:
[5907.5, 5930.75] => 0.8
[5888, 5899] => 2.7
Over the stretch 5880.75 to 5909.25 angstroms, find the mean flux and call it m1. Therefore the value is 1.6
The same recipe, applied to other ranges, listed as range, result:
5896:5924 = 1.66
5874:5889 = 1.86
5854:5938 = 1.72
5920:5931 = 1.77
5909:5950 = 1.76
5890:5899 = 1.31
